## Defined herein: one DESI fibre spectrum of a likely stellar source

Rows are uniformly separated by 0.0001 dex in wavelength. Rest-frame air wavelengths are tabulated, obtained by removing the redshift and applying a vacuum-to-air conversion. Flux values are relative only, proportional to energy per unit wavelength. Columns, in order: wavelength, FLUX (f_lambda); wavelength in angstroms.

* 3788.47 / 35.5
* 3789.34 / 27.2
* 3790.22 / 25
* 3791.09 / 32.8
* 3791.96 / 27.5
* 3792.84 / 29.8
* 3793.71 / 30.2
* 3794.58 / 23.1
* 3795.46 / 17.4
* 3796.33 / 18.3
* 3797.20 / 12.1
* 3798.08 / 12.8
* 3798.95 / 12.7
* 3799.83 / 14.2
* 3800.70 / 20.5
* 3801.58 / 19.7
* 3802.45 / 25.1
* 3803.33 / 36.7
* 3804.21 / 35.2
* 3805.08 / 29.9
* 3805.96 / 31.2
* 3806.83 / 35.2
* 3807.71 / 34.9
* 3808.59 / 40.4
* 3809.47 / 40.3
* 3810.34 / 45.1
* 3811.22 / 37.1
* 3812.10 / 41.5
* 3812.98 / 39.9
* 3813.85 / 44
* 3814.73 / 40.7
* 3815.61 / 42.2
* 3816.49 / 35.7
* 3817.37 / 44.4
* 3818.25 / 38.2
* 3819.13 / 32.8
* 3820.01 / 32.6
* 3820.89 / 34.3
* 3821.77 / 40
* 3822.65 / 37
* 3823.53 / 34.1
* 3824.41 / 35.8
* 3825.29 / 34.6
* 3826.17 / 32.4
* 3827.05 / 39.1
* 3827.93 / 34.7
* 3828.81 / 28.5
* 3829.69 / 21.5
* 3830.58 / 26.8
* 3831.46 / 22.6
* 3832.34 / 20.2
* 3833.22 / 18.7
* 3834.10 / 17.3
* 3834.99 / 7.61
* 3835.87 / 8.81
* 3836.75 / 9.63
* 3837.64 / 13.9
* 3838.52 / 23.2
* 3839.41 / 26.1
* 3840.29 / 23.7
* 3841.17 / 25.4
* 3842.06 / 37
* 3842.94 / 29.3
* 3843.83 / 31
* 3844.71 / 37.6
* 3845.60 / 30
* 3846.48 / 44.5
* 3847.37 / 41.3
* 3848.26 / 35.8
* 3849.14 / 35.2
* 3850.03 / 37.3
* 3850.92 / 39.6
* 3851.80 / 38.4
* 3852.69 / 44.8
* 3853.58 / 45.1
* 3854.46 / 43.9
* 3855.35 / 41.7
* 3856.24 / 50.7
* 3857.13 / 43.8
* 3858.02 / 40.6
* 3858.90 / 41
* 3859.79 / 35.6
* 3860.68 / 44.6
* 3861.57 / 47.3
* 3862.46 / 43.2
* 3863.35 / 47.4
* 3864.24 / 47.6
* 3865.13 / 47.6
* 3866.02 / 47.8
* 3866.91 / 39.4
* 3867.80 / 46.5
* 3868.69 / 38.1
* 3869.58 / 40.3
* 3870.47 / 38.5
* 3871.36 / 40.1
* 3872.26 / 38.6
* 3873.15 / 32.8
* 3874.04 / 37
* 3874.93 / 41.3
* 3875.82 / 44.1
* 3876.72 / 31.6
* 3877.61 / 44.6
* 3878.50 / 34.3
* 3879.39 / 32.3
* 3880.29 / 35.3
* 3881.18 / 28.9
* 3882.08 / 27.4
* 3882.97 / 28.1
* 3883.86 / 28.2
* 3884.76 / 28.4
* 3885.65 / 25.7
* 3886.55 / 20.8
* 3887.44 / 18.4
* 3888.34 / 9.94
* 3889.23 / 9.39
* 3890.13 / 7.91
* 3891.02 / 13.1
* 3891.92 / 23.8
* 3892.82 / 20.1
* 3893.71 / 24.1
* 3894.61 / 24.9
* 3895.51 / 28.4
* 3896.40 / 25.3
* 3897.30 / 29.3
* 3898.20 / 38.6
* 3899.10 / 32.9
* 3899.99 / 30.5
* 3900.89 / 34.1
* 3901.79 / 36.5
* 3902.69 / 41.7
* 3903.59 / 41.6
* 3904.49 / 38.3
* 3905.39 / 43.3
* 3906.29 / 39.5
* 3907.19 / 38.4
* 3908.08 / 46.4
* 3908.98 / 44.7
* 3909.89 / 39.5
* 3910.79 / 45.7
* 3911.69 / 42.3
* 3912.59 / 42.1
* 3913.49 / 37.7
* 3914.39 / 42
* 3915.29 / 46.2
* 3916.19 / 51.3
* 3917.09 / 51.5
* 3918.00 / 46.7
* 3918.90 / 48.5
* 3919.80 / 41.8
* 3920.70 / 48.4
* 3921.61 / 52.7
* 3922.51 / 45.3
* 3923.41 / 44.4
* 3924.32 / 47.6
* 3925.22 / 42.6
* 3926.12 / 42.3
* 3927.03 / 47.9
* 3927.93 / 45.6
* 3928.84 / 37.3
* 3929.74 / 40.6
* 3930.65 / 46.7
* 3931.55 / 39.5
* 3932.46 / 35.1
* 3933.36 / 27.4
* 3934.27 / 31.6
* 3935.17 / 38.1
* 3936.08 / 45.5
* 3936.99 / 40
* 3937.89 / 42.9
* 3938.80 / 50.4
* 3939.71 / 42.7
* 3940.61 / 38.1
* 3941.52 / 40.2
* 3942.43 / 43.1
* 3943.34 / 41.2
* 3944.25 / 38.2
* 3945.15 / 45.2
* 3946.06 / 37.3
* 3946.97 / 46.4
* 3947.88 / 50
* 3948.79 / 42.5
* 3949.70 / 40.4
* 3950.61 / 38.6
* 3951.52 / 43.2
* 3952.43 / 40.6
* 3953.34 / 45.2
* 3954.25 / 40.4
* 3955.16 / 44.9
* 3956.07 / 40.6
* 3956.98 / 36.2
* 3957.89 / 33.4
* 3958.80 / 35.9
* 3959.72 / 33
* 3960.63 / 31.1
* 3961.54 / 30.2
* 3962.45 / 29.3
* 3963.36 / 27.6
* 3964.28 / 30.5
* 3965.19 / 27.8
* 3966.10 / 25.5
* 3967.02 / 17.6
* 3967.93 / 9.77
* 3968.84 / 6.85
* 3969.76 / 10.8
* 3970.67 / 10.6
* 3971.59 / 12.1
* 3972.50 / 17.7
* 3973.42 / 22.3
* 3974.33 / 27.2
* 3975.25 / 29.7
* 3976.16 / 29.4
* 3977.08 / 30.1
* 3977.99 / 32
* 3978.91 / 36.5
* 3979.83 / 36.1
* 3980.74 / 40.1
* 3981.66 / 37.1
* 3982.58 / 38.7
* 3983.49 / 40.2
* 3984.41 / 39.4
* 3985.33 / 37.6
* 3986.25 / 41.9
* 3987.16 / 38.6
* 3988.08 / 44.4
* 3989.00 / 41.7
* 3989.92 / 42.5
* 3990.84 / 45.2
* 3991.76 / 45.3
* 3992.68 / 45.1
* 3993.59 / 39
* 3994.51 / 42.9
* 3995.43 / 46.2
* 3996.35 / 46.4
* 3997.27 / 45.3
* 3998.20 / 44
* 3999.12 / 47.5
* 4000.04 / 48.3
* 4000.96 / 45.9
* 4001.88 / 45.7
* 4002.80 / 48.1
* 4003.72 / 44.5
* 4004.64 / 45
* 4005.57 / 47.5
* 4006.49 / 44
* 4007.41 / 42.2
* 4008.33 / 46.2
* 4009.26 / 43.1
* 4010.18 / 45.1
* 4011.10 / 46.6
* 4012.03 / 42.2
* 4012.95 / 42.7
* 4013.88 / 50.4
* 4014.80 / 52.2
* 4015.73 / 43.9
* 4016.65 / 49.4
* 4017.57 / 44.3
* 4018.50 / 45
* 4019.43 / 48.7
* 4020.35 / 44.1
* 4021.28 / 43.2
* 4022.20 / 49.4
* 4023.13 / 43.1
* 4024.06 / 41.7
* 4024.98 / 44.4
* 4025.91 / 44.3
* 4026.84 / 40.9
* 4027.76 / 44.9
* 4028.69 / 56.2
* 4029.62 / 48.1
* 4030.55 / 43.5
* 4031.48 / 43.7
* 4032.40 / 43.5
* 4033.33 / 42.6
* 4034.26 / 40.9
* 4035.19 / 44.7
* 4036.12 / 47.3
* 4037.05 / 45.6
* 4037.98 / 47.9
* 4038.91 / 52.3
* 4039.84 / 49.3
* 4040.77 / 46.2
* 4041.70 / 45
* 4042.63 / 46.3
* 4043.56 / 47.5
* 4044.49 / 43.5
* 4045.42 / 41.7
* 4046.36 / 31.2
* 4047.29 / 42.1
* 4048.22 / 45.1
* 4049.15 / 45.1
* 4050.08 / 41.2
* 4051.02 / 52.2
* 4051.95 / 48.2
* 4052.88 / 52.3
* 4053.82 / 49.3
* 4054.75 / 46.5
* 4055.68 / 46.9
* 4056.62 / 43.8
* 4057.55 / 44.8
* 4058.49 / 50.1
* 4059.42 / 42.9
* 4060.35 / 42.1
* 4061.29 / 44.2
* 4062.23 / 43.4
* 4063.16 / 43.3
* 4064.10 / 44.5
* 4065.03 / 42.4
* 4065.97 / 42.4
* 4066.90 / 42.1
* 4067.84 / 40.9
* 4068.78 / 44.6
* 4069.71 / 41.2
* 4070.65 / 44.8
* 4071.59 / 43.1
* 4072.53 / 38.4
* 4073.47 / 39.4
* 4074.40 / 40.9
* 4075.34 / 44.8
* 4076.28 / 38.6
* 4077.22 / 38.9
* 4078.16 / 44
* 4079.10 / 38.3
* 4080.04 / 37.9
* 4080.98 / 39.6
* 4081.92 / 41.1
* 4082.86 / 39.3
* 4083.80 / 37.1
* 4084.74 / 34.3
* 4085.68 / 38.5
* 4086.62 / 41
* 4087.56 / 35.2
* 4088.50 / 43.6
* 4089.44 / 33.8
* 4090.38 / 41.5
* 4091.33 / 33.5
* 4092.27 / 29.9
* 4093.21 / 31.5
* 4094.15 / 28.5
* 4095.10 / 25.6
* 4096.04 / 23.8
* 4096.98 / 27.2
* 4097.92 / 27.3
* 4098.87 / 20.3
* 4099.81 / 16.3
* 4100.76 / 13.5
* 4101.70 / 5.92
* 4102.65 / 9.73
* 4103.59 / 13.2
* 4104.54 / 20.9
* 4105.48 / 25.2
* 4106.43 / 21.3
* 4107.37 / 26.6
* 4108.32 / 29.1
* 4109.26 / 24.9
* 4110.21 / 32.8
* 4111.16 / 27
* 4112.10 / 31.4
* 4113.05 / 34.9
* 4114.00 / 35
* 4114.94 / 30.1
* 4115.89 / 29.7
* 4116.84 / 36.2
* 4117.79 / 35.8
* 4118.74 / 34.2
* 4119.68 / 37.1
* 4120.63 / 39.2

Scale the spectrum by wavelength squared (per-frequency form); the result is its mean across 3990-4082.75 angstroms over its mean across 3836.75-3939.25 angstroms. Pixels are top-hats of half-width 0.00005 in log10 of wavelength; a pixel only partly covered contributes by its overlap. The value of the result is 1.3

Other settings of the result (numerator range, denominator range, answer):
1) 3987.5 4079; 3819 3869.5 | 1.43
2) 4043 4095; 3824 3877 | 1.32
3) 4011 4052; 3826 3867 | 1.47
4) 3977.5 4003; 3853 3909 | 1.27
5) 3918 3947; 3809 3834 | 1.30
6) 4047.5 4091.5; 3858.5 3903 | 1.41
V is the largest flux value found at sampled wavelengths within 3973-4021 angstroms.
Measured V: 52.2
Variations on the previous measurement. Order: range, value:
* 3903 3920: 51.5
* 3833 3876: 50.7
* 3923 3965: 50.4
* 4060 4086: 44.8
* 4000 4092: 56.2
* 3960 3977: 31.1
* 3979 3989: 44.4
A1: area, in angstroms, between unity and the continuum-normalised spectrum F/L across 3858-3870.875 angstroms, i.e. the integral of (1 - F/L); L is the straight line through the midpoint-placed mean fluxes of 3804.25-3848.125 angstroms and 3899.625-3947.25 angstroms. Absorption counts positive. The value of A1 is -2.6 angstroms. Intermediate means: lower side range 31.7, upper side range 42.2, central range 43.2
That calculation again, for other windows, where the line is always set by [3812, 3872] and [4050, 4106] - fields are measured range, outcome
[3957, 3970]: 3.79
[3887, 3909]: 3.89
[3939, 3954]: -2.58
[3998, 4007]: -2.41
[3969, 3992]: 2.27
